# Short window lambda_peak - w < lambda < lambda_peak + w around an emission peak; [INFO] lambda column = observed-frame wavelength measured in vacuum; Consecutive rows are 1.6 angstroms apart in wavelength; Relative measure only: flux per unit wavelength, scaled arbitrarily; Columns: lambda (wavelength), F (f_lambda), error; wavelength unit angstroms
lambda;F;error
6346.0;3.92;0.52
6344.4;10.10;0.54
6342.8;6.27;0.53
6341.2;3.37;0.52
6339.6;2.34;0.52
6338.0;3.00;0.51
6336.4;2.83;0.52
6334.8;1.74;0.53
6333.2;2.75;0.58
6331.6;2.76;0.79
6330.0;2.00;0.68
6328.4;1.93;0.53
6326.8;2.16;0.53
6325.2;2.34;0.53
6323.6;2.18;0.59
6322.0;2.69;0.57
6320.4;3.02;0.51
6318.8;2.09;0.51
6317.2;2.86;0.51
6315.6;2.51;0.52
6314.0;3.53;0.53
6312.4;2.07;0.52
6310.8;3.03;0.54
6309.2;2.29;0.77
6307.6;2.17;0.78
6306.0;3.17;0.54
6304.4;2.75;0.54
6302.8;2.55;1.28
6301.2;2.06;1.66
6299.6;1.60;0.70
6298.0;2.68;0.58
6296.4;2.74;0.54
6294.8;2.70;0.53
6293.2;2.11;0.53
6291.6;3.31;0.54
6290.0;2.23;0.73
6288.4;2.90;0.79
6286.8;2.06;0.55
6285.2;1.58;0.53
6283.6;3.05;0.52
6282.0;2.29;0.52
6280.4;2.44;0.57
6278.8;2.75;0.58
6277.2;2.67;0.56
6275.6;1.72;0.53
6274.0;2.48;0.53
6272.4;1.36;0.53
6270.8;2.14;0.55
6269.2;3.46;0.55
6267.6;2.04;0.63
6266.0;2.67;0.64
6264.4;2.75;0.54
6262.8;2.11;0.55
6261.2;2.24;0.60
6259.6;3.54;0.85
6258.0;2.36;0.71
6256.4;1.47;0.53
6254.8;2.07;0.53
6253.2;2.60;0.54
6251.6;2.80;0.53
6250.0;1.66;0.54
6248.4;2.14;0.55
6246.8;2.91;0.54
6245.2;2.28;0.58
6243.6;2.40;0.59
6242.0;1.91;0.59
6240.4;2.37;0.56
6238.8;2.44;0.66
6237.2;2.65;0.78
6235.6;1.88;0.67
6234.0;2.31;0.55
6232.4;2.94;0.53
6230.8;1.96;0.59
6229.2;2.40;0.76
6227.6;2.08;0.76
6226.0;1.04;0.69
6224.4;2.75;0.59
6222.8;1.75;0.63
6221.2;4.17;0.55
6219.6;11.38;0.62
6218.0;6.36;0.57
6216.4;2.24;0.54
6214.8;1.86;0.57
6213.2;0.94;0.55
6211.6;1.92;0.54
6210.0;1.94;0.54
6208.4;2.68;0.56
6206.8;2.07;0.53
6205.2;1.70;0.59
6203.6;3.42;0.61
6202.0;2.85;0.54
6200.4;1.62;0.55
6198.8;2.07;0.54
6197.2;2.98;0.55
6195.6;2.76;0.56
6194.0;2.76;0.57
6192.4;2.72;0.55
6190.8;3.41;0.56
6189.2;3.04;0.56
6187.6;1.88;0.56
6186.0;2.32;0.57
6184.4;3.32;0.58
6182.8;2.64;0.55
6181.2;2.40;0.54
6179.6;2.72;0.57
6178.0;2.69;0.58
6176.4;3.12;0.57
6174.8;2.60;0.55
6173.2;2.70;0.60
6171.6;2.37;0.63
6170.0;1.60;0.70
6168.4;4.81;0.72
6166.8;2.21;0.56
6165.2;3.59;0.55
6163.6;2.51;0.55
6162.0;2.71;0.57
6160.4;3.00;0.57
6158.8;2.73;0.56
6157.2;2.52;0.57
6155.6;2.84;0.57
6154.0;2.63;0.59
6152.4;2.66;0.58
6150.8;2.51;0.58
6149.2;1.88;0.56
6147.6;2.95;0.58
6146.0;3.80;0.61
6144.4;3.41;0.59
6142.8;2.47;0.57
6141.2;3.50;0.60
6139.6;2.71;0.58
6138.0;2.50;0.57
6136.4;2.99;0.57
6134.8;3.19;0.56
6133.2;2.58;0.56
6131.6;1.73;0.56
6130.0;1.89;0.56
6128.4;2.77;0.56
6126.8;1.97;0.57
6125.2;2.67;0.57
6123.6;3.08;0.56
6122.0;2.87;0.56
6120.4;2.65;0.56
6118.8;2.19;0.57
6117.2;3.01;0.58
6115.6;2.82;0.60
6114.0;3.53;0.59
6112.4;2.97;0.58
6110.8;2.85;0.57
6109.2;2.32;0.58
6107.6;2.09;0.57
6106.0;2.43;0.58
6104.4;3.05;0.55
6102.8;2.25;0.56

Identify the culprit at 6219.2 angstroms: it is H-beta 4861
